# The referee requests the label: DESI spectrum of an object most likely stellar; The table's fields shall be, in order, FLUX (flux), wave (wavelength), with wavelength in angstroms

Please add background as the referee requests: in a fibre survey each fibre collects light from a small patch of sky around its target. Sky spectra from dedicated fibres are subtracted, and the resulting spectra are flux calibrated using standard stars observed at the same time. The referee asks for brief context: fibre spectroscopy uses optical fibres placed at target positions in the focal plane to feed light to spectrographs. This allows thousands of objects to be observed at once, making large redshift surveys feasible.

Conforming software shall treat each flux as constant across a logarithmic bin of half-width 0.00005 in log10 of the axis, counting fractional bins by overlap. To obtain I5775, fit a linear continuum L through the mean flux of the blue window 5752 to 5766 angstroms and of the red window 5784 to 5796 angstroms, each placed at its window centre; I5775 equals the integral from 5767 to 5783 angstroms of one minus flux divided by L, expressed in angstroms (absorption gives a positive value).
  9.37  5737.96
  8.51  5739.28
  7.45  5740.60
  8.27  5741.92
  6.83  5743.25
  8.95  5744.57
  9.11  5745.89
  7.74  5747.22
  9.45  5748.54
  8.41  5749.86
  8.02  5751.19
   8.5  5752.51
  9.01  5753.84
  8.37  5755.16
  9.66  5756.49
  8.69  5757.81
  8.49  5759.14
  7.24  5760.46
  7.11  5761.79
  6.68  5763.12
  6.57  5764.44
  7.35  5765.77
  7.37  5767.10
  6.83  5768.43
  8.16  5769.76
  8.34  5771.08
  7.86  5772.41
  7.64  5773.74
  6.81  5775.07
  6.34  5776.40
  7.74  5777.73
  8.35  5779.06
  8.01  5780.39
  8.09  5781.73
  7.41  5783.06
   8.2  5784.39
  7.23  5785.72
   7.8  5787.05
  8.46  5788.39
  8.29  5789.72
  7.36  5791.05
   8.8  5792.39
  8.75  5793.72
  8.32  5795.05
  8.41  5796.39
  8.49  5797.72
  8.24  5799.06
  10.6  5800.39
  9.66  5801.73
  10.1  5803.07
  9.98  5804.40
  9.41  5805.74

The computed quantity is 0.9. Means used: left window 7.98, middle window 7.63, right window 8.14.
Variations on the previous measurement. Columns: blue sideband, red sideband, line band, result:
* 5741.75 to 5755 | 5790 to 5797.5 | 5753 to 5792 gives 2.8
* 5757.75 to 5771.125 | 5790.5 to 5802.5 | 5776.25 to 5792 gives 0.8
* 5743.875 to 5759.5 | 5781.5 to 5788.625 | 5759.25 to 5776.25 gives 1.9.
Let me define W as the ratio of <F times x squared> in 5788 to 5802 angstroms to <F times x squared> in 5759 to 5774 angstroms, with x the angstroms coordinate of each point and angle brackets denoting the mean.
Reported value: 1.2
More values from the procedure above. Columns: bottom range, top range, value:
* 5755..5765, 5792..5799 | 1.10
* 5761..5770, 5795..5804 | 1.31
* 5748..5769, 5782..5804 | 1.08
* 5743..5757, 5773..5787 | 0.89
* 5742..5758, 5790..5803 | 1.04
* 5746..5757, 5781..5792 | 0.92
